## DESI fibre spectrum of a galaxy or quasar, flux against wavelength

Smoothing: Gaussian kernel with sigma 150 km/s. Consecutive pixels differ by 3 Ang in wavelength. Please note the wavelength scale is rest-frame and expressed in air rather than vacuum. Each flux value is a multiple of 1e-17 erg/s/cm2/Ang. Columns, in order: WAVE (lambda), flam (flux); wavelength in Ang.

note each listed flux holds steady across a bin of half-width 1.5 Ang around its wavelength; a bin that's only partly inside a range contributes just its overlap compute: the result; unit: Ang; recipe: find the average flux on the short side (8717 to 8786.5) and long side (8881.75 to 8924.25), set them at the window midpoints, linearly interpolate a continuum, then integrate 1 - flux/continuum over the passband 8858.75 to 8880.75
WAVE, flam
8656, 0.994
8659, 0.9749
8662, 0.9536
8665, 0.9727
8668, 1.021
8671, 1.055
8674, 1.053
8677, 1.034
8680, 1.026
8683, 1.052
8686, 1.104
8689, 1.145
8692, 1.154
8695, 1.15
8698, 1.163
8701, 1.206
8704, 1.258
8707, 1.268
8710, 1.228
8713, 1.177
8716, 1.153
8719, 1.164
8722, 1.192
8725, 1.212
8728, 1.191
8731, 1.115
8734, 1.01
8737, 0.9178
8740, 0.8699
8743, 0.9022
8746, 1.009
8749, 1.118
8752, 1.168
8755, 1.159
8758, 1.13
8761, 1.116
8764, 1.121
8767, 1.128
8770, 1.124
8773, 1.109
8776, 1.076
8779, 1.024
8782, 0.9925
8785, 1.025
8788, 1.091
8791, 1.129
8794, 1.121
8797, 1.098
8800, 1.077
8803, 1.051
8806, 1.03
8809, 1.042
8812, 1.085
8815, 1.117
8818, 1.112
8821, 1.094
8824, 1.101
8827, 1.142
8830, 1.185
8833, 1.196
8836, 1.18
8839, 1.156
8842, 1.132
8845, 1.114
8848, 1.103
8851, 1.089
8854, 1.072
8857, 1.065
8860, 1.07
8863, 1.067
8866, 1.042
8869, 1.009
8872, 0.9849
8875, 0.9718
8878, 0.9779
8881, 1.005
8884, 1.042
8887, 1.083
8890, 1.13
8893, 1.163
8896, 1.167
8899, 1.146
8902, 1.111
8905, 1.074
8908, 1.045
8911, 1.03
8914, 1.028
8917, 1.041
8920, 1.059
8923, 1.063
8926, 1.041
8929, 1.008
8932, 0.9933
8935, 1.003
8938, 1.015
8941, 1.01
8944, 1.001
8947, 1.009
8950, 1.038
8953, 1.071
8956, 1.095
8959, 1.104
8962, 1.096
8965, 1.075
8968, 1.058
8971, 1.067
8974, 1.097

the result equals 1.4 Ang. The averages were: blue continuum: 1.08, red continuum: 1.08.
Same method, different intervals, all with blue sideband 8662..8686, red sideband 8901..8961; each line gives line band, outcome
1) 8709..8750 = -2.2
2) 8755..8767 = -1.1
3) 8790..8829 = -2.1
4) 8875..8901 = -1.1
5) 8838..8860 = -1.3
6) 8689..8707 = -2.8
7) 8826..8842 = -2.0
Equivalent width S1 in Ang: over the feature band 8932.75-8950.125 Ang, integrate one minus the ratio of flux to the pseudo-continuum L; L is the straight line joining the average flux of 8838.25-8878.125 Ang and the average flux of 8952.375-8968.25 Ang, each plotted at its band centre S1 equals 1.2 Ang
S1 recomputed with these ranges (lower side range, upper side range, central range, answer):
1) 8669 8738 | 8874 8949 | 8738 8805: 1.9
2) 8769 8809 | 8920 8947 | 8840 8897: -1.4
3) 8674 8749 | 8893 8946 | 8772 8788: 0.6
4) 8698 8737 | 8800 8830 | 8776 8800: 0.9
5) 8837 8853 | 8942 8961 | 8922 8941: 0.8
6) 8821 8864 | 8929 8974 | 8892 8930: -0.1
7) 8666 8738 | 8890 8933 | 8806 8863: -0.9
